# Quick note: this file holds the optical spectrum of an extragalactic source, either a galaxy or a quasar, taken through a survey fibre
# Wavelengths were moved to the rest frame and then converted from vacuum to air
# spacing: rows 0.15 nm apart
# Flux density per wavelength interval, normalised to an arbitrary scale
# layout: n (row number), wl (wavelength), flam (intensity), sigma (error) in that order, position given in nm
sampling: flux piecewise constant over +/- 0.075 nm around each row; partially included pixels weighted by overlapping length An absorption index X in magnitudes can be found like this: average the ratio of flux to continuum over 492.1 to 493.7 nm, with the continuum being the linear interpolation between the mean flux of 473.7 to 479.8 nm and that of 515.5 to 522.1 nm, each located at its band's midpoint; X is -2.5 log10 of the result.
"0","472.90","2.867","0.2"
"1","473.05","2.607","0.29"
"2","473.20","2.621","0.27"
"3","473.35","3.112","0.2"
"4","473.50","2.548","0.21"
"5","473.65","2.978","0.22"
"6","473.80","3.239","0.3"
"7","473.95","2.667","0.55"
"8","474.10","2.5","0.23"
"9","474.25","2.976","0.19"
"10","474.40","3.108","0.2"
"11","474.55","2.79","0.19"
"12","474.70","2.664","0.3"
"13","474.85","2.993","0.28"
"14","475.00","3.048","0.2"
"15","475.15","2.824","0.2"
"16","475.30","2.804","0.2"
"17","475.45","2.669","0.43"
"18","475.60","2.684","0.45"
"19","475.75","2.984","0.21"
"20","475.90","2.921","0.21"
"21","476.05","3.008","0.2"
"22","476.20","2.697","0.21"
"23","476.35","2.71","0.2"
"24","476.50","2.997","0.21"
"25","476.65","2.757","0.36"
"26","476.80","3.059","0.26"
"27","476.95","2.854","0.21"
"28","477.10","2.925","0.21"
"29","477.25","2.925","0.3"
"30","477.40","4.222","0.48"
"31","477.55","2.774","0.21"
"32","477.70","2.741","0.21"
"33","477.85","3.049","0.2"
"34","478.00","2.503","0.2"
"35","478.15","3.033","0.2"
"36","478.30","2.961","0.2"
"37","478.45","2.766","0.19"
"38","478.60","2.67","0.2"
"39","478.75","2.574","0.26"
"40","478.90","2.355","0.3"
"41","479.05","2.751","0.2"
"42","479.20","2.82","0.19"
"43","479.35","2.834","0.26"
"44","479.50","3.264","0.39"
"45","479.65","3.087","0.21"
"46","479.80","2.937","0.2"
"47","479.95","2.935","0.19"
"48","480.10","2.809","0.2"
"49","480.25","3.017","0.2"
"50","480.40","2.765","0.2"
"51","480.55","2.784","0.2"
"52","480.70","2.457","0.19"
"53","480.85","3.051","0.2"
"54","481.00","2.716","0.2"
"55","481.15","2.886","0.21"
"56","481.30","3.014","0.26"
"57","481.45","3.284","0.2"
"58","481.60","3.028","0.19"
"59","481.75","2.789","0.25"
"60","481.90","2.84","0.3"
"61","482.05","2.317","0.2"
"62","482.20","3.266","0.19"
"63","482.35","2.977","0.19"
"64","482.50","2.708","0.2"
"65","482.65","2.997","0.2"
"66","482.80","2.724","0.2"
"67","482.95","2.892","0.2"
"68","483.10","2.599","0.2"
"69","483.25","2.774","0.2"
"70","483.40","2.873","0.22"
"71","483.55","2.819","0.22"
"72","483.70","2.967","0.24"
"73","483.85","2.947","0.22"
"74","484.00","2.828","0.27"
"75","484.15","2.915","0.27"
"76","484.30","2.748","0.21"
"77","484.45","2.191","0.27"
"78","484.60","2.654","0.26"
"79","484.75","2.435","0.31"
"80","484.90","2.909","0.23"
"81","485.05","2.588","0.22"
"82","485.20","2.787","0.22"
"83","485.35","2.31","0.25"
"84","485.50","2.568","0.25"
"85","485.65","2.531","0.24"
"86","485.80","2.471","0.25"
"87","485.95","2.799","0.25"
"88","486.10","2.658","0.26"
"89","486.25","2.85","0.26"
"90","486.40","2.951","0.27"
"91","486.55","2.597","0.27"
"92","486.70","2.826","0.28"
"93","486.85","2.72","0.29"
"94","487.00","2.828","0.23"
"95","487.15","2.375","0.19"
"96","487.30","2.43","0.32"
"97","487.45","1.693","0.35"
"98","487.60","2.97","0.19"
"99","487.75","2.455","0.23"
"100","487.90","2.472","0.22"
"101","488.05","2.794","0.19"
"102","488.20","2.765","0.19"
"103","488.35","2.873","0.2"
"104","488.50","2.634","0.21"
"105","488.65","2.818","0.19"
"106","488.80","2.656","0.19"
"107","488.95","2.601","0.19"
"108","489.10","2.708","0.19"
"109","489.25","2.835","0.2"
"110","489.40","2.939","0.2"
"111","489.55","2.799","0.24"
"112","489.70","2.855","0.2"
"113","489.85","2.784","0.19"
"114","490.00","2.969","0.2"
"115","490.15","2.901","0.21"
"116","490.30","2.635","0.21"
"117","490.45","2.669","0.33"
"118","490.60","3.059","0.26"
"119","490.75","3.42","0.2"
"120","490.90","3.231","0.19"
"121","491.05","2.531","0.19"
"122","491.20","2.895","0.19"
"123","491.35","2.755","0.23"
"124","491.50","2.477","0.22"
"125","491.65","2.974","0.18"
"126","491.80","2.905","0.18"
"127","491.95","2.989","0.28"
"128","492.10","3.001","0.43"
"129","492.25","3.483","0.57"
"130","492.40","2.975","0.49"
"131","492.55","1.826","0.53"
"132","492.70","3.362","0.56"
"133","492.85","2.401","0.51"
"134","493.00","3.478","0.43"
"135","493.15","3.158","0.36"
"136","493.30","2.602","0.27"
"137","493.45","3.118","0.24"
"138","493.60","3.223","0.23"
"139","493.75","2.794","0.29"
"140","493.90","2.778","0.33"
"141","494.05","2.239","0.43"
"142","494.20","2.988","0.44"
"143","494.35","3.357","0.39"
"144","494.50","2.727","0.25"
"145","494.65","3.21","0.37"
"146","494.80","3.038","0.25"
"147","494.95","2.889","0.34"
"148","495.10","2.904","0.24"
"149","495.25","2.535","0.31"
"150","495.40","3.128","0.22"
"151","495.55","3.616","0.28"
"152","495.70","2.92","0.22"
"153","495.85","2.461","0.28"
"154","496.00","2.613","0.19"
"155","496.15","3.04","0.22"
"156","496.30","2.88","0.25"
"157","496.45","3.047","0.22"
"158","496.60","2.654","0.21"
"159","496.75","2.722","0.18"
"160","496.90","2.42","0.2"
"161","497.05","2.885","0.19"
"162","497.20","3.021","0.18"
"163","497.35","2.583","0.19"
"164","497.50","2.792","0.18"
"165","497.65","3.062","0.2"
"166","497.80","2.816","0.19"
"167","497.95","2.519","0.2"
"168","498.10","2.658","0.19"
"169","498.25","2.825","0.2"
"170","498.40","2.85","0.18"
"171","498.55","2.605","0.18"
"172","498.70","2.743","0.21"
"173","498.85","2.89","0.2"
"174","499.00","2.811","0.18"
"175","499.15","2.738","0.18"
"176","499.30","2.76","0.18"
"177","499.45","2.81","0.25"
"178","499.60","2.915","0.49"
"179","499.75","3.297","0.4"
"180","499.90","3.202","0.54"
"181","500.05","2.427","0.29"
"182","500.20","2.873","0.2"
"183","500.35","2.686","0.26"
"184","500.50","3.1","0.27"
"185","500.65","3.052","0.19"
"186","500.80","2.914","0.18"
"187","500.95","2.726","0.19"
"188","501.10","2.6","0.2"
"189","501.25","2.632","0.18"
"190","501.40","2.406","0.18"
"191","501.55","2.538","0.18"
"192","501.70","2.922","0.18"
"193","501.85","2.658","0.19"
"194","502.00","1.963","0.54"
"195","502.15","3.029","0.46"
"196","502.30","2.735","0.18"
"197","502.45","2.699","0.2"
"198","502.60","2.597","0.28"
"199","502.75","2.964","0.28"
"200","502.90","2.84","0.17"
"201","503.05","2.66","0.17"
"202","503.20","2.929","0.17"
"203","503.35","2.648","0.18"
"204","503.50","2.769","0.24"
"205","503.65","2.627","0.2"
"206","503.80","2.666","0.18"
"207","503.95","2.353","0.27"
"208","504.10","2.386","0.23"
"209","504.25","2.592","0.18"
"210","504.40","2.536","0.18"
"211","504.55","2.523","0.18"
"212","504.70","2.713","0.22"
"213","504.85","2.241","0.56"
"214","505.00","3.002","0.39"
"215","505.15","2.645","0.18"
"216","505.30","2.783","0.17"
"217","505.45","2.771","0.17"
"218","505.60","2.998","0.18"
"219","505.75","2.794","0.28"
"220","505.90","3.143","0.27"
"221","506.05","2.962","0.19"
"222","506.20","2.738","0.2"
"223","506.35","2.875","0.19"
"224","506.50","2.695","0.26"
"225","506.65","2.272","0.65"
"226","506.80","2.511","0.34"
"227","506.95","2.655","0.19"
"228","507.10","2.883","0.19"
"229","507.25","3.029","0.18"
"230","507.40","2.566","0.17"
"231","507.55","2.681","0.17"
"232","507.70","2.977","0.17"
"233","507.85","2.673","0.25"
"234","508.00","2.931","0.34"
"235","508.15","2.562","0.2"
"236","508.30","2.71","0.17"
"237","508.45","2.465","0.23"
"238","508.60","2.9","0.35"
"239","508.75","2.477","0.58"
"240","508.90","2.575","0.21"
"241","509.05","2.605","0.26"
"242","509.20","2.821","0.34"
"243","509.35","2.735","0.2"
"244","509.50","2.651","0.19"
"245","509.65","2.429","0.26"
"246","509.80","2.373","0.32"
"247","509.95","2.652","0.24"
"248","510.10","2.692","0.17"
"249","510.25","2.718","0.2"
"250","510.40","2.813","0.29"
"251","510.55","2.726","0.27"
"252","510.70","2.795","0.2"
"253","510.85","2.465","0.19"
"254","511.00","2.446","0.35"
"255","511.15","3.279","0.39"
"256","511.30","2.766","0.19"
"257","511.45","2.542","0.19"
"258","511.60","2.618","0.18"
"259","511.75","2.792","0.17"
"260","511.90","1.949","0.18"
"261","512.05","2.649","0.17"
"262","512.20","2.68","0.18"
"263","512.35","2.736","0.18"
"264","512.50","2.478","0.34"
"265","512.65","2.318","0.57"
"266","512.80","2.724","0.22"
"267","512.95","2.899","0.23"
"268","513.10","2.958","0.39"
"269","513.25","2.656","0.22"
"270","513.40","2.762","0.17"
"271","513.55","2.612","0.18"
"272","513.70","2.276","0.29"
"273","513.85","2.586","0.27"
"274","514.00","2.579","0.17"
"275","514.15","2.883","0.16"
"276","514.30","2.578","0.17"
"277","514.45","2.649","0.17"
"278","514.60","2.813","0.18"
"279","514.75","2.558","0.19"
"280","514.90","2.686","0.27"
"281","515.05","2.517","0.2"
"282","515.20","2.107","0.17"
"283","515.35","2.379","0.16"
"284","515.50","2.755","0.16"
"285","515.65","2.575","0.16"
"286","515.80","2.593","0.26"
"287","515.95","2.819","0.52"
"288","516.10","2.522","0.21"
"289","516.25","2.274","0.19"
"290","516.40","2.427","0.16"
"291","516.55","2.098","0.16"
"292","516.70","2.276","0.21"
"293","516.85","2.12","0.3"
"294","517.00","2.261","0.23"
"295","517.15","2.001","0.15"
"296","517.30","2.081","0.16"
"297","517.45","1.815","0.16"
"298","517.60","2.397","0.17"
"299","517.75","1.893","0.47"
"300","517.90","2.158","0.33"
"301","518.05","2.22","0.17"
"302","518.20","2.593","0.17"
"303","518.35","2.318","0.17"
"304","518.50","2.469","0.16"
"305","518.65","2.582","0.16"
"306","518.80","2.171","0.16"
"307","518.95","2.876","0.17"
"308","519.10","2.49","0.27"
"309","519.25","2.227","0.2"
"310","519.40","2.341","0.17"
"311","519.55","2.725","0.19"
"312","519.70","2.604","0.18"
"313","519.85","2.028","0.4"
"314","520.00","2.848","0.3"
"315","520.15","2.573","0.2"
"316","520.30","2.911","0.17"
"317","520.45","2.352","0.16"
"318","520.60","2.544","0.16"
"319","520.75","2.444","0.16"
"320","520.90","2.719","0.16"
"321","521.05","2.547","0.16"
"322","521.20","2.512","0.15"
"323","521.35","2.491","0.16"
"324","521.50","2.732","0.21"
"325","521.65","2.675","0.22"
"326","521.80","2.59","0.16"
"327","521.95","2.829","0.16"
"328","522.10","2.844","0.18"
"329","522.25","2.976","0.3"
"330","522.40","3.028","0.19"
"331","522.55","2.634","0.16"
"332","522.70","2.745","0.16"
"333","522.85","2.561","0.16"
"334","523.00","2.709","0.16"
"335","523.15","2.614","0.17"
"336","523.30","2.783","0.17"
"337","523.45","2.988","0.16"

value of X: -0.10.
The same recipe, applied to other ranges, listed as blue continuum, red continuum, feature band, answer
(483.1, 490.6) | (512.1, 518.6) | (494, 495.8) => -0.13 mag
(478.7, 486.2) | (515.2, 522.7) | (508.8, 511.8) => -0.05 mag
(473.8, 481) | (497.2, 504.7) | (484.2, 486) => 0.10 mag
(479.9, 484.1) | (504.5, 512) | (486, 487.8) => 0.08 mag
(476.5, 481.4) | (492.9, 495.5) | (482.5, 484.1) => 0.03 mag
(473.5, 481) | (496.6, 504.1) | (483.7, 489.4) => 0.06 mag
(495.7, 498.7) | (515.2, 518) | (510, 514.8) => -0.11 mag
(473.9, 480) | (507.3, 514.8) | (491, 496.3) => -0.05 mag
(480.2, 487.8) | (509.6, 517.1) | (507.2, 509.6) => -0.04 mag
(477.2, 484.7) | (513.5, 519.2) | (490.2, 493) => -0.06 mag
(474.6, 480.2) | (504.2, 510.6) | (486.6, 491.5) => 0.03 mag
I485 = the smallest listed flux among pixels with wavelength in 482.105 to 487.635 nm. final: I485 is 1.693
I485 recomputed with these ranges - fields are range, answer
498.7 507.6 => 1.963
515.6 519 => 1.815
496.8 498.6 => 2.42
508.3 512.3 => 1.949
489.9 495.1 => 1.826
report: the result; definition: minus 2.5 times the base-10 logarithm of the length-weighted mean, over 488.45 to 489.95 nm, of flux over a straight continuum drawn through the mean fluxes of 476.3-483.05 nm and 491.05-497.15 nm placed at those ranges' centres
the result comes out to 0.04 mag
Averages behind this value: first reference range 2.88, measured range 2.77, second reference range 2.88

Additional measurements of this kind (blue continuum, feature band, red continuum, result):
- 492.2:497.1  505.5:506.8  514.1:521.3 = -0.049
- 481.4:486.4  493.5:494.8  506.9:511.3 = -0.073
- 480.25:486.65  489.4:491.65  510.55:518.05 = -0.059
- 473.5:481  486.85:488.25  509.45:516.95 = 0.103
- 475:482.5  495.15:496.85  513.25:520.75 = -0.071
